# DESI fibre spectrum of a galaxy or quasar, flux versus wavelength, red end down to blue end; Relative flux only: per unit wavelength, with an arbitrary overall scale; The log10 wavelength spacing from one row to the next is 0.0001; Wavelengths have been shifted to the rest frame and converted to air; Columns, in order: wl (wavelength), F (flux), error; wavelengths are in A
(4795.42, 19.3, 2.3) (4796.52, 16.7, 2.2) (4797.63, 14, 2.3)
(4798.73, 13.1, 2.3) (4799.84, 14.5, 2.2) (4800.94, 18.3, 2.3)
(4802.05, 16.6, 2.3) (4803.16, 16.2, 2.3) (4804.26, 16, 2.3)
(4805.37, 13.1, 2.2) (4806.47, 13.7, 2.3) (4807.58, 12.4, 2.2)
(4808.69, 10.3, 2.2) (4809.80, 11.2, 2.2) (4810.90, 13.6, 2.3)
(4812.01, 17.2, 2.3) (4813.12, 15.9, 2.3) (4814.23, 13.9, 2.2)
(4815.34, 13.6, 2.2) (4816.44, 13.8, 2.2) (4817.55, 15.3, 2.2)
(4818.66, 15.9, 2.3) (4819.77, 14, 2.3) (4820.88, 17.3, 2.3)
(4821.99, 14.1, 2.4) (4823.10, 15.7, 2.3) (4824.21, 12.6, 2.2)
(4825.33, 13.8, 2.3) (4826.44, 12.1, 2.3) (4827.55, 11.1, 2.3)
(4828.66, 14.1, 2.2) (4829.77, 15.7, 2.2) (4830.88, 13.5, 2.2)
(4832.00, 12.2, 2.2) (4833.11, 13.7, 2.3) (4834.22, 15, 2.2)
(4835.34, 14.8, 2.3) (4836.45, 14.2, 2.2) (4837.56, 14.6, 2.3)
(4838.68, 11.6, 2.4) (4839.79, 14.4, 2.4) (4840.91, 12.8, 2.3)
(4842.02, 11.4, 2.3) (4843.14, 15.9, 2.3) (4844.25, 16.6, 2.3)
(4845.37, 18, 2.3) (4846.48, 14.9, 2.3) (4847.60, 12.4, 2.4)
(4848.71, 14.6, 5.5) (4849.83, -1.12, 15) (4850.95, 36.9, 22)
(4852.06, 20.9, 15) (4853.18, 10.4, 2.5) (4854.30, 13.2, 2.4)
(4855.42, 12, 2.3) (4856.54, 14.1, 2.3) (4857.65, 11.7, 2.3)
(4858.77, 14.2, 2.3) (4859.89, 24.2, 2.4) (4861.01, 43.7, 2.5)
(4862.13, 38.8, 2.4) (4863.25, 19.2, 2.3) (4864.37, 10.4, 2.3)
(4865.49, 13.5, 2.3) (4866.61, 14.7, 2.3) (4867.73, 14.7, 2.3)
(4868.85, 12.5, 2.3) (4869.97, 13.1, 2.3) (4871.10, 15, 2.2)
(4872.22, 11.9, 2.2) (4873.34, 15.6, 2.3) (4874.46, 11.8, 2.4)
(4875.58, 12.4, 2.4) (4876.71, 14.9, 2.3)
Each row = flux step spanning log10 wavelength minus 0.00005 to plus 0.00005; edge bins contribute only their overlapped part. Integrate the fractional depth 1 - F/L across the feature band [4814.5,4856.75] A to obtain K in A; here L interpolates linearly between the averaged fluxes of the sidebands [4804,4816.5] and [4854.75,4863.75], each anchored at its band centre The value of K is 8.23 A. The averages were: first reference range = 13.7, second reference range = 22.2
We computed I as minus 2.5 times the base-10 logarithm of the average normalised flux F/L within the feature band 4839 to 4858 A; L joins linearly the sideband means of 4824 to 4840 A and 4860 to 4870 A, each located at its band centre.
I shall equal 0.16 mag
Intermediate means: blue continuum 13.6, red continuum 20.6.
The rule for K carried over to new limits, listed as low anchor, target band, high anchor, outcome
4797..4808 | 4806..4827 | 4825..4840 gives 0.3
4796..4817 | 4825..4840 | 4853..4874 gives 1.9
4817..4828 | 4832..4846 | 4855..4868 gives 1.8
